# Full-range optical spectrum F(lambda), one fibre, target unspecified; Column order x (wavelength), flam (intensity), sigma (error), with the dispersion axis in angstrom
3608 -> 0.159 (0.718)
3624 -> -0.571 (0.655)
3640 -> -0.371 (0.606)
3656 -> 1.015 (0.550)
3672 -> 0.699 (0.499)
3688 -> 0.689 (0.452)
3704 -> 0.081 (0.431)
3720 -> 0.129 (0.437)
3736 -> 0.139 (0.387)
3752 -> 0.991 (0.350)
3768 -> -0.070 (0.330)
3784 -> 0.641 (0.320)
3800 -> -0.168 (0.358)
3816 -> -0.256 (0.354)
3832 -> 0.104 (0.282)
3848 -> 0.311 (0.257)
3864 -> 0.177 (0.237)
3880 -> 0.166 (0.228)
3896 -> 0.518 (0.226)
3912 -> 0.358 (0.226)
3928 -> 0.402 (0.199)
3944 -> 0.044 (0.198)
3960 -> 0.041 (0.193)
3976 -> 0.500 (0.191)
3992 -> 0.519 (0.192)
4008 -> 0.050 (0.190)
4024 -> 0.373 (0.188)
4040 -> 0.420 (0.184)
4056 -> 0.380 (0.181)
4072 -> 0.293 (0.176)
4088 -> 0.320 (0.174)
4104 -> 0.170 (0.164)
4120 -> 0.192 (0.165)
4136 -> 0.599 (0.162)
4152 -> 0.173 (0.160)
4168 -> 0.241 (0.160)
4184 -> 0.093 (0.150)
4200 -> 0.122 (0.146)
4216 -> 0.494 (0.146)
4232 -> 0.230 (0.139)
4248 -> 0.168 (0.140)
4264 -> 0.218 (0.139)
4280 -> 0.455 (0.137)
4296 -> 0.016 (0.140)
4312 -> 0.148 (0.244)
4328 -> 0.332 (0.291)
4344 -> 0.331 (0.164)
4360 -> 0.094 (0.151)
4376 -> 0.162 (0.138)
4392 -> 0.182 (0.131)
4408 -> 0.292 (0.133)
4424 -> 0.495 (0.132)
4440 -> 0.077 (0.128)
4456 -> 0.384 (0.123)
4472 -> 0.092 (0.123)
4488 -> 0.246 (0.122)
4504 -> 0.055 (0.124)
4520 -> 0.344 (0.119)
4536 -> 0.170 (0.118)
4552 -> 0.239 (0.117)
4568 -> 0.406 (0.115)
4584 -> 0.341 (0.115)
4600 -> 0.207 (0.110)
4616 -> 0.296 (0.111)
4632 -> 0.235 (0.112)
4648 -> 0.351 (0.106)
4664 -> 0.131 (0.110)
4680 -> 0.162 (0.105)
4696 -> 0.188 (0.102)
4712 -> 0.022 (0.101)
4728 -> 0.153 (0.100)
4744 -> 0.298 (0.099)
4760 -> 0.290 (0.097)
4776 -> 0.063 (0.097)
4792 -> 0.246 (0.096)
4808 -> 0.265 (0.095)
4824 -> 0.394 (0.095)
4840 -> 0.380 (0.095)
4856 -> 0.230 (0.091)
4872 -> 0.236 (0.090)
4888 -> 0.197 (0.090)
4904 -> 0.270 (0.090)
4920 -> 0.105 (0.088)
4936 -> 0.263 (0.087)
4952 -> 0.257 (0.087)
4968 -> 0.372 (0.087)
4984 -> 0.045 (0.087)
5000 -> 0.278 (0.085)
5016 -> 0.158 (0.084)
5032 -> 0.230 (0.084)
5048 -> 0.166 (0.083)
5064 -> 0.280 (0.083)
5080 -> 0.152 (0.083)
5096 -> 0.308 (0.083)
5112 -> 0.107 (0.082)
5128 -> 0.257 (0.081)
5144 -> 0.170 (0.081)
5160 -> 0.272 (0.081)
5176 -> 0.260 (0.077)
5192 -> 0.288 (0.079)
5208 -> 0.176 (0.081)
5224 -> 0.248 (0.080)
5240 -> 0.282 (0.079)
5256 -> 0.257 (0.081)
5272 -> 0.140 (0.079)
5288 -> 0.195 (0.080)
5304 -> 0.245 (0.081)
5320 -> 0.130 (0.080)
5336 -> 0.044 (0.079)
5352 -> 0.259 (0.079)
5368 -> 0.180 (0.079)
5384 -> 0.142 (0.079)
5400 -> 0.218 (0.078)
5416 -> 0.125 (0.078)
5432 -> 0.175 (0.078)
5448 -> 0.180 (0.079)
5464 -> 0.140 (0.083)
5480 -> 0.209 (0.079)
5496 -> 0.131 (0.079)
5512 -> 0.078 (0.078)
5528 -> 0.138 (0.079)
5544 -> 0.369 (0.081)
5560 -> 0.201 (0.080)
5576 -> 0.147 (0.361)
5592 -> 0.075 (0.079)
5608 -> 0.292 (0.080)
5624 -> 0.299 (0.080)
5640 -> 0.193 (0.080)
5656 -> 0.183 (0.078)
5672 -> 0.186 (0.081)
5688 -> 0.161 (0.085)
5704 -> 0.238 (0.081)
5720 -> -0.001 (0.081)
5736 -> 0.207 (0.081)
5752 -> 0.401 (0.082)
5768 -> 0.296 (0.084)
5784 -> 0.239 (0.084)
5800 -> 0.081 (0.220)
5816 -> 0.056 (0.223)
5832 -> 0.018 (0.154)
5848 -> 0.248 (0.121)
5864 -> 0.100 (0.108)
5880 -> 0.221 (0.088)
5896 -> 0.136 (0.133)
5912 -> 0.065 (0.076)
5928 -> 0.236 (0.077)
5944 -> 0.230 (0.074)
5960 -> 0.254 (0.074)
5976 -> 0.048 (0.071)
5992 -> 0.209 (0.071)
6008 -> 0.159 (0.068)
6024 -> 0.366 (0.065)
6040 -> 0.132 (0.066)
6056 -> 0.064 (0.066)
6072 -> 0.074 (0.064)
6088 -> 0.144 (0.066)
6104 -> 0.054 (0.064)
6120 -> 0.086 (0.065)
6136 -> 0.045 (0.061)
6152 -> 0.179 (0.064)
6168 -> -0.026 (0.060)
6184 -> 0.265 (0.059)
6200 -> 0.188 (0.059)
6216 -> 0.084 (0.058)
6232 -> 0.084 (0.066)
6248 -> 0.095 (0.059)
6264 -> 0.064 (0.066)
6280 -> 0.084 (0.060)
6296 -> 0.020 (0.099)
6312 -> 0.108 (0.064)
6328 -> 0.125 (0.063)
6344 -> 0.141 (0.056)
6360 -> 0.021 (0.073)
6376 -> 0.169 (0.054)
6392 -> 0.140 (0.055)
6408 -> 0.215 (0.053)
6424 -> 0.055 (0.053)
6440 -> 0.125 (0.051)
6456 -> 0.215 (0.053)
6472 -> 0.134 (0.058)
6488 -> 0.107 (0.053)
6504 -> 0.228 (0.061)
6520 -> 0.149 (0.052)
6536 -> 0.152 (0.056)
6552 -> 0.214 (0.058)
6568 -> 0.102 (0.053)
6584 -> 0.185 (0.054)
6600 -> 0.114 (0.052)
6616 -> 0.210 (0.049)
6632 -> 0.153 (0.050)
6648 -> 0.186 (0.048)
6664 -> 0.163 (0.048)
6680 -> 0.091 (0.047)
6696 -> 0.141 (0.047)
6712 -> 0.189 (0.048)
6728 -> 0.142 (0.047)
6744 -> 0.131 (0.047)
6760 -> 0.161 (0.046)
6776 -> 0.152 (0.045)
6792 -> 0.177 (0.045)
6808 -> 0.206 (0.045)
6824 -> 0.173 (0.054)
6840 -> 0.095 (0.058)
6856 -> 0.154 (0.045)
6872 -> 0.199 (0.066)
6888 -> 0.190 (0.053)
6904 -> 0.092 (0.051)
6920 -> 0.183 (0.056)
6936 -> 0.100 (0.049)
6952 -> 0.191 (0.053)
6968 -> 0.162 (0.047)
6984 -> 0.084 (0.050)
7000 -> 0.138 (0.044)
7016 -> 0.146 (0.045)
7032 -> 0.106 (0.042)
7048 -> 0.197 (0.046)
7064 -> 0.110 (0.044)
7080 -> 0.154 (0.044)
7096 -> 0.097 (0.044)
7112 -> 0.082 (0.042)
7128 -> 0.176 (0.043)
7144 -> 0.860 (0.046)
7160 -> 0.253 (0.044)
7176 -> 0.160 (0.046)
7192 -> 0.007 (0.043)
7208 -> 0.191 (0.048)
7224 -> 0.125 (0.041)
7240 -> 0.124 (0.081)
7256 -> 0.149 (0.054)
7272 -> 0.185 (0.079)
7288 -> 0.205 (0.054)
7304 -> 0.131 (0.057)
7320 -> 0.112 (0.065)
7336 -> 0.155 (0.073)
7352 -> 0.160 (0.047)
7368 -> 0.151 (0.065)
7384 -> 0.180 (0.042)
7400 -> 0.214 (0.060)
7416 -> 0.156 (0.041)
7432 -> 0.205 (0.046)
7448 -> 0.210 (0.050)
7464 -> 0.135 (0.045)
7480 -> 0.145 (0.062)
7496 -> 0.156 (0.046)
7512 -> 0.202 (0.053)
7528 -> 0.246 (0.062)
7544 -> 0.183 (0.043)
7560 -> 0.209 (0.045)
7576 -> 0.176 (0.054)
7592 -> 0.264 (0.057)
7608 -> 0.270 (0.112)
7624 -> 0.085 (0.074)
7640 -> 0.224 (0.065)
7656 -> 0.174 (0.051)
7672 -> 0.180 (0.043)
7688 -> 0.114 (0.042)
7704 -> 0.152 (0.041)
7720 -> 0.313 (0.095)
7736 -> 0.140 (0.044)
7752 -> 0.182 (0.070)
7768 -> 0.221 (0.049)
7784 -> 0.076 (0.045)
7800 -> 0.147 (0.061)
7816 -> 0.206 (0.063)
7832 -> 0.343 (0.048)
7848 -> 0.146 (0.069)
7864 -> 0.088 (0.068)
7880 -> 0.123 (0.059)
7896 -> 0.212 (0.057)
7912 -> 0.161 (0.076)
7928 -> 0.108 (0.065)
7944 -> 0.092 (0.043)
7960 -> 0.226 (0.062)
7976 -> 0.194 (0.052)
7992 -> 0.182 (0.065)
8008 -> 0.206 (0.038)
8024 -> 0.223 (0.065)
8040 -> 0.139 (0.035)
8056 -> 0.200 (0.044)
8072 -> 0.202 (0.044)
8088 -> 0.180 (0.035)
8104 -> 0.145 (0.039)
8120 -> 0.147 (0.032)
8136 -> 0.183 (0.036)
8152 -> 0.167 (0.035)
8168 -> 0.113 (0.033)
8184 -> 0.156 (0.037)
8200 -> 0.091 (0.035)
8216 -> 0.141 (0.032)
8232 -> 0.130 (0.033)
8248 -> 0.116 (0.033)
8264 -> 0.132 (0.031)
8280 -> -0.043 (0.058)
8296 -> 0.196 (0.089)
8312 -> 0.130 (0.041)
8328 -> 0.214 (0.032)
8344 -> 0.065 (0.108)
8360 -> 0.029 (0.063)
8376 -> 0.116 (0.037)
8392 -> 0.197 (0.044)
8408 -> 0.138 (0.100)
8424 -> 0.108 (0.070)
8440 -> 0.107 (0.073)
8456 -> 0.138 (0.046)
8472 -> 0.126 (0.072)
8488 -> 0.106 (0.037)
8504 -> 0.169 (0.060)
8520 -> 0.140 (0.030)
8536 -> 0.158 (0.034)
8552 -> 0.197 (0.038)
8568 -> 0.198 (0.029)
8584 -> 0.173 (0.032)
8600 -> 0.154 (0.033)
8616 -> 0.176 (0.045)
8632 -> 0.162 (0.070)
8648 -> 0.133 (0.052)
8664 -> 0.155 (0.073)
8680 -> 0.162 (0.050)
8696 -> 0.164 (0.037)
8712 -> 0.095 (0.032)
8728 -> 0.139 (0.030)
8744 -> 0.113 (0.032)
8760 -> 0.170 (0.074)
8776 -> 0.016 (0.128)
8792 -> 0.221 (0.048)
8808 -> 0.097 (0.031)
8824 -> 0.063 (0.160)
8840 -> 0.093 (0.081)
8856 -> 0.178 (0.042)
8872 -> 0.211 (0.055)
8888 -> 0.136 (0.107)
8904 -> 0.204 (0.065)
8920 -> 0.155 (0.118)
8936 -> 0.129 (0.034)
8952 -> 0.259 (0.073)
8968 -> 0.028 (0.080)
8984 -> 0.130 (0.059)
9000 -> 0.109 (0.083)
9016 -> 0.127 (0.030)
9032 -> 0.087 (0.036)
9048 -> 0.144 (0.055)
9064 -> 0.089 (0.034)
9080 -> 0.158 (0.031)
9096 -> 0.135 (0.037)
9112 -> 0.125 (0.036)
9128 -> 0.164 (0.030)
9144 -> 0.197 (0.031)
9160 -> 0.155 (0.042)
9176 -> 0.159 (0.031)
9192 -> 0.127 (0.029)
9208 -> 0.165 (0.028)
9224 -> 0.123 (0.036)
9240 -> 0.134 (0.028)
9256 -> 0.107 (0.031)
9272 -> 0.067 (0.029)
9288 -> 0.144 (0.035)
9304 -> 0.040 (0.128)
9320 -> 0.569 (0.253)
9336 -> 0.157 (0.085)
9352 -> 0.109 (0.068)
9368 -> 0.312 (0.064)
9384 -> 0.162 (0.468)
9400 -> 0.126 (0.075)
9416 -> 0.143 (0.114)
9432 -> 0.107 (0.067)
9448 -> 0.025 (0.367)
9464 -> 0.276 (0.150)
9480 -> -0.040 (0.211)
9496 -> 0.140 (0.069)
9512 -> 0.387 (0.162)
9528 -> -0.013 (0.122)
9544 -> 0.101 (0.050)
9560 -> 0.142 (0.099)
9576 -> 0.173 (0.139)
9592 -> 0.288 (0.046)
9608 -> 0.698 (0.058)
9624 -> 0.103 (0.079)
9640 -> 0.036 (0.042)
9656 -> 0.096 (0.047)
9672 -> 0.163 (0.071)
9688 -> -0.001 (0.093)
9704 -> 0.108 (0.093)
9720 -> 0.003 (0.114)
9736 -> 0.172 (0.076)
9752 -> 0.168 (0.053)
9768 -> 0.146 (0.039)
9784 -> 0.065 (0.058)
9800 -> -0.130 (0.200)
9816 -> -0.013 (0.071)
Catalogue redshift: 0.92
